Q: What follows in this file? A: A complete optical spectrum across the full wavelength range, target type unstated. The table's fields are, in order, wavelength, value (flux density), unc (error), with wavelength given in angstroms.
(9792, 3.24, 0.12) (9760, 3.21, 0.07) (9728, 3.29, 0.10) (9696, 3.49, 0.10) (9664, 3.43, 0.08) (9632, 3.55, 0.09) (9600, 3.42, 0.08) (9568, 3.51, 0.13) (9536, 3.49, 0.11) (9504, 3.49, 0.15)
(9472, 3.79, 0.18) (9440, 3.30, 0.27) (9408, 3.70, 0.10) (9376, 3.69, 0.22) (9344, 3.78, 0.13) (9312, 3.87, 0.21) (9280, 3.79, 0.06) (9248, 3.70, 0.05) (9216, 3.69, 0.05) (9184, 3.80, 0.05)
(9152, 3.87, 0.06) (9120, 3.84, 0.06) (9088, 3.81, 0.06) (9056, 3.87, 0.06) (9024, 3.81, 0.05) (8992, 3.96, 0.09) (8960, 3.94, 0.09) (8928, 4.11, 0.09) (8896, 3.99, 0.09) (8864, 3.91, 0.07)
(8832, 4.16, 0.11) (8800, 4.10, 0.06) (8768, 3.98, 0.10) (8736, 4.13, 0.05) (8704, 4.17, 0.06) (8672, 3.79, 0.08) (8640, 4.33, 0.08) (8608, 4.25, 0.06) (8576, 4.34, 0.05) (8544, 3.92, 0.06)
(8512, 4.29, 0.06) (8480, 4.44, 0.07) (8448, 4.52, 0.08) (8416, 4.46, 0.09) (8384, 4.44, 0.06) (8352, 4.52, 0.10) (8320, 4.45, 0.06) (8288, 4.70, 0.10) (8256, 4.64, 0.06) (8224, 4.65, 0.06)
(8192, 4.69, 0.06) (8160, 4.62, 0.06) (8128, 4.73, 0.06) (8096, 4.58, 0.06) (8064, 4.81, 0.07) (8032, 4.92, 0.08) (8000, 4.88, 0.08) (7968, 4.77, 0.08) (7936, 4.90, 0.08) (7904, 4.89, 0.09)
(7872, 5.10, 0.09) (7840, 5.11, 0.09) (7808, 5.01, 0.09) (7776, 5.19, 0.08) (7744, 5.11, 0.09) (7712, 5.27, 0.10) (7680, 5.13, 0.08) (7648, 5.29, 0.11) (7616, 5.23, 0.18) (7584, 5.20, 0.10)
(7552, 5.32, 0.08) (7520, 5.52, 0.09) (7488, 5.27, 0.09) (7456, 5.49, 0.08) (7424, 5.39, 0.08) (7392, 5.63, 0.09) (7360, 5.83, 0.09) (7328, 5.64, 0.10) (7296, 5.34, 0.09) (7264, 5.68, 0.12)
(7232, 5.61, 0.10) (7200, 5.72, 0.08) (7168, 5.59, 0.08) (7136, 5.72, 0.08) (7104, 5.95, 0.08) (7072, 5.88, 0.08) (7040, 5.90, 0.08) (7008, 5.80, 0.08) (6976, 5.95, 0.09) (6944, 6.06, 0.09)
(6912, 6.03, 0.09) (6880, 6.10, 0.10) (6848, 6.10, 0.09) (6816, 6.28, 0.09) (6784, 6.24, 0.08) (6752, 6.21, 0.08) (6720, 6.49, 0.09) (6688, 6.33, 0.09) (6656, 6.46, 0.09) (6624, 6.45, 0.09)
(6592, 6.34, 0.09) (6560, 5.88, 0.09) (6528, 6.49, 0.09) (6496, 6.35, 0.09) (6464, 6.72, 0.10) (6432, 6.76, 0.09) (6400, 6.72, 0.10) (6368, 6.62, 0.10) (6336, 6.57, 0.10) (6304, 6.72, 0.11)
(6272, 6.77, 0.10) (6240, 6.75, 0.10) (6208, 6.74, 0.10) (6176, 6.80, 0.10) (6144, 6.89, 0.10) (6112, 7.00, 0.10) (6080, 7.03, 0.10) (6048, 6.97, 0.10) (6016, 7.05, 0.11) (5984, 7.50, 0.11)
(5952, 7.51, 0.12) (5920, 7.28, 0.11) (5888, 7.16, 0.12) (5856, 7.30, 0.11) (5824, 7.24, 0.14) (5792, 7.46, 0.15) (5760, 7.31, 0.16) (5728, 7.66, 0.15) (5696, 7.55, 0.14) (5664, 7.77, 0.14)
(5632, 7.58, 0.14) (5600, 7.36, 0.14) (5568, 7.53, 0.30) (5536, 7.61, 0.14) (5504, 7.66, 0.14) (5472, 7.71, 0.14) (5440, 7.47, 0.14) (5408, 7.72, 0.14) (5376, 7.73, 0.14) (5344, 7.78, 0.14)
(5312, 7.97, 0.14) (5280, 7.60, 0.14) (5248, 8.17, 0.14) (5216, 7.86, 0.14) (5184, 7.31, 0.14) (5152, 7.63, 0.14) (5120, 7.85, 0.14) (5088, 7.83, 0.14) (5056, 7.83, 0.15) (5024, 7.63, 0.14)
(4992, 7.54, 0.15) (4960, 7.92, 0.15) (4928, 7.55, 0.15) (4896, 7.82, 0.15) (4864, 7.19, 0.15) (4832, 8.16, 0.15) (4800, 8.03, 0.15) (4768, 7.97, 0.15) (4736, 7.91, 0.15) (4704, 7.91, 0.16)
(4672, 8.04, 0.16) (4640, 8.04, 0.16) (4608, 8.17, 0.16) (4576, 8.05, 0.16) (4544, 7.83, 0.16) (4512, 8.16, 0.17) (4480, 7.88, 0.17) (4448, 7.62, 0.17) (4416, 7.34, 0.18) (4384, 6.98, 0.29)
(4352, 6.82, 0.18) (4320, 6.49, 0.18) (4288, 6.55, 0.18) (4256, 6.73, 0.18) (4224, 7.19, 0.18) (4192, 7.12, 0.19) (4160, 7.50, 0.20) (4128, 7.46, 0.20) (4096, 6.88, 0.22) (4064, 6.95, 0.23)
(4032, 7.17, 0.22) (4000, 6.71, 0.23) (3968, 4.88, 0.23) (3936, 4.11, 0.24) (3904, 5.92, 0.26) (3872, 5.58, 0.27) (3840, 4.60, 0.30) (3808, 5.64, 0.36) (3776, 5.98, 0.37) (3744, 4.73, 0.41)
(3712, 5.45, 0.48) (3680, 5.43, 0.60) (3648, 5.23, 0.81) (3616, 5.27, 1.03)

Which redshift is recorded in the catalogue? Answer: 0.000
